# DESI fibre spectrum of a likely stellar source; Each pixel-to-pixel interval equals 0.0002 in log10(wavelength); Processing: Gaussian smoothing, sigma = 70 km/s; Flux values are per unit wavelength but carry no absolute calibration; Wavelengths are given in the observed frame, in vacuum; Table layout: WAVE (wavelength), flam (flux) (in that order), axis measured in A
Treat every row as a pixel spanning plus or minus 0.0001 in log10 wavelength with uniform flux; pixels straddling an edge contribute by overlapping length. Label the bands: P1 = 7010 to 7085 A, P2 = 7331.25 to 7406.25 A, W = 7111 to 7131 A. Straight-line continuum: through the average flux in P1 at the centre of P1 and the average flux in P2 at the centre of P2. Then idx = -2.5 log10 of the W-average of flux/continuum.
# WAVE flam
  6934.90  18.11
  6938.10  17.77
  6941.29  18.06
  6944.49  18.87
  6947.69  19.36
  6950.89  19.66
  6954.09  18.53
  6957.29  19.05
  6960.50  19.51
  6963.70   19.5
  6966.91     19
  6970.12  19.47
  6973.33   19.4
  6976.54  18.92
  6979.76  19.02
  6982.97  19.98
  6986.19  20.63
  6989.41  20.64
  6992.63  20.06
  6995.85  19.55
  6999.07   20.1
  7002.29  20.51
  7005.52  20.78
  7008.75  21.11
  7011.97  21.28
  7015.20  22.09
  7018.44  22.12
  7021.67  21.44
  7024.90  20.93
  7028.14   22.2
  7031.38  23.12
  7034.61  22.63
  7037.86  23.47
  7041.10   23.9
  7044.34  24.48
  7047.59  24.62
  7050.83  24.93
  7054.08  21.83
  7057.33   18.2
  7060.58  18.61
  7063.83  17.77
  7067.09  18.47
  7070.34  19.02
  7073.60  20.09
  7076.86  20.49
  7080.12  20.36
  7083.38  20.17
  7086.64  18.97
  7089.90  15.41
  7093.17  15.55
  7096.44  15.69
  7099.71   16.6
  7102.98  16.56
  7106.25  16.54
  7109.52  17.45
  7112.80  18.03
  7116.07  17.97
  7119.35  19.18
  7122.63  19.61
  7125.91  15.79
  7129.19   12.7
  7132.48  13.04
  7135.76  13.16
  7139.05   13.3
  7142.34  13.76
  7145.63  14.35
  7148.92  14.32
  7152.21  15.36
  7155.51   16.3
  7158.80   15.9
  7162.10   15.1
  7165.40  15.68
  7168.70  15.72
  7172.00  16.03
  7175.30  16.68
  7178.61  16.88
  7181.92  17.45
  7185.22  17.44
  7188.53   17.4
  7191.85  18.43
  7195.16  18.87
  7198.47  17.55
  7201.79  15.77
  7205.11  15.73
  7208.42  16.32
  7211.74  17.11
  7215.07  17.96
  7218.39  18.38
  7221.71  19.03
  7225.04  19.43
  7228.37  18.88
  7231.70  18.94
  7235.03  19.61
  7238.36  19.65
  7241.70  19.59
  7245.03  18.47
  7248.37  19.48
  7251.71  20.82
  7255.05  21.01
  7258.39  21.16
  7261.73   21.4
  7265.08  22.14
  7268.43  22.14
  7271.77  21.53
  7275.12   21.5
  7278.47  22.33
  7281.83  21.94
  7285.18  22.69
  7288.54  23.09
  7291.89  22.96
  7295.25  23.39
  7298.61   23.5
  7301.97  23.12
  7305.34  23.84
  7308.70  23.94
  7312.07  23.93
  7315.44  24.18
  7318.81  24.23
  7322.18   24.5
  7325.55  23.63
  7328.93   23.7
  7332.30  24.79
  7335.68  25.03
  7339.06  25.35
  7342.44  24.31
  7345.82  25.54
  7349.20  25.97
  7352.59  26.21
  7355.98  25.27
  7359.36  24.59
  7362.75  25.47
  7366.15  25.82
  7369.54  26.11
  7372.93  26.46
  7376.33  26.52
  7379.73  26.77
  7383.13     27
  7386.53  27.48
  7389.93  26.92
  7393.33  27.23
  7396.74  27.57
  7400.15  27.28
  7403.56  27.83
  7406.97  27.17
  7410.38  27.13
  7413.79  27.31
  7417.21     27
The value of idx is 0.292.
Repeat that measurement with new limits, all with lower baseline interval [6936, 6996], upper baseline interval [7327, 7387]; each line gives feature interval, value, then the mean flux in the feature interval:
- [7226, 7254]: 0.216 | 19.5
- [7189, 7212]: 0.325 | 17.1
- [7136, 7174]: 0.433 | 15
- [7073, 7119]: 0.198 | 17.8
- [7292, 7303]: 0.062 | 23.3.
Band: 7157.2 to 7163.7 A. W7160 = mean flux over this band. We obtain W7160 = 15.5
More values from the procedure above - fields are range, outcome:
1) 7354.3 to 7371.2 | 25.5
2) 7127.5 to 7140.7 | 13.1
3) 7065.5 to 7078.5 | 19.5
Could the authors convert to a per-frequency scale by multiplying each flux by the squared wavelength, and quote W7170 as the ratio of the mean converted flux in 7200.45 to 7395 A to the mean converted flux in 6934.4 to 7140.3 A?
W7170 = 1.27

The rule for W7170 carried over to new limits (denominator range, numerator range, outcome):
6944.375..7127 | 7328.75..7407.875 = 1.45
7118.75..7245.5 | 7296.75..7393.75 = 1.57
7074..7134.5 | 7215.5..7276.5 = 1.21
